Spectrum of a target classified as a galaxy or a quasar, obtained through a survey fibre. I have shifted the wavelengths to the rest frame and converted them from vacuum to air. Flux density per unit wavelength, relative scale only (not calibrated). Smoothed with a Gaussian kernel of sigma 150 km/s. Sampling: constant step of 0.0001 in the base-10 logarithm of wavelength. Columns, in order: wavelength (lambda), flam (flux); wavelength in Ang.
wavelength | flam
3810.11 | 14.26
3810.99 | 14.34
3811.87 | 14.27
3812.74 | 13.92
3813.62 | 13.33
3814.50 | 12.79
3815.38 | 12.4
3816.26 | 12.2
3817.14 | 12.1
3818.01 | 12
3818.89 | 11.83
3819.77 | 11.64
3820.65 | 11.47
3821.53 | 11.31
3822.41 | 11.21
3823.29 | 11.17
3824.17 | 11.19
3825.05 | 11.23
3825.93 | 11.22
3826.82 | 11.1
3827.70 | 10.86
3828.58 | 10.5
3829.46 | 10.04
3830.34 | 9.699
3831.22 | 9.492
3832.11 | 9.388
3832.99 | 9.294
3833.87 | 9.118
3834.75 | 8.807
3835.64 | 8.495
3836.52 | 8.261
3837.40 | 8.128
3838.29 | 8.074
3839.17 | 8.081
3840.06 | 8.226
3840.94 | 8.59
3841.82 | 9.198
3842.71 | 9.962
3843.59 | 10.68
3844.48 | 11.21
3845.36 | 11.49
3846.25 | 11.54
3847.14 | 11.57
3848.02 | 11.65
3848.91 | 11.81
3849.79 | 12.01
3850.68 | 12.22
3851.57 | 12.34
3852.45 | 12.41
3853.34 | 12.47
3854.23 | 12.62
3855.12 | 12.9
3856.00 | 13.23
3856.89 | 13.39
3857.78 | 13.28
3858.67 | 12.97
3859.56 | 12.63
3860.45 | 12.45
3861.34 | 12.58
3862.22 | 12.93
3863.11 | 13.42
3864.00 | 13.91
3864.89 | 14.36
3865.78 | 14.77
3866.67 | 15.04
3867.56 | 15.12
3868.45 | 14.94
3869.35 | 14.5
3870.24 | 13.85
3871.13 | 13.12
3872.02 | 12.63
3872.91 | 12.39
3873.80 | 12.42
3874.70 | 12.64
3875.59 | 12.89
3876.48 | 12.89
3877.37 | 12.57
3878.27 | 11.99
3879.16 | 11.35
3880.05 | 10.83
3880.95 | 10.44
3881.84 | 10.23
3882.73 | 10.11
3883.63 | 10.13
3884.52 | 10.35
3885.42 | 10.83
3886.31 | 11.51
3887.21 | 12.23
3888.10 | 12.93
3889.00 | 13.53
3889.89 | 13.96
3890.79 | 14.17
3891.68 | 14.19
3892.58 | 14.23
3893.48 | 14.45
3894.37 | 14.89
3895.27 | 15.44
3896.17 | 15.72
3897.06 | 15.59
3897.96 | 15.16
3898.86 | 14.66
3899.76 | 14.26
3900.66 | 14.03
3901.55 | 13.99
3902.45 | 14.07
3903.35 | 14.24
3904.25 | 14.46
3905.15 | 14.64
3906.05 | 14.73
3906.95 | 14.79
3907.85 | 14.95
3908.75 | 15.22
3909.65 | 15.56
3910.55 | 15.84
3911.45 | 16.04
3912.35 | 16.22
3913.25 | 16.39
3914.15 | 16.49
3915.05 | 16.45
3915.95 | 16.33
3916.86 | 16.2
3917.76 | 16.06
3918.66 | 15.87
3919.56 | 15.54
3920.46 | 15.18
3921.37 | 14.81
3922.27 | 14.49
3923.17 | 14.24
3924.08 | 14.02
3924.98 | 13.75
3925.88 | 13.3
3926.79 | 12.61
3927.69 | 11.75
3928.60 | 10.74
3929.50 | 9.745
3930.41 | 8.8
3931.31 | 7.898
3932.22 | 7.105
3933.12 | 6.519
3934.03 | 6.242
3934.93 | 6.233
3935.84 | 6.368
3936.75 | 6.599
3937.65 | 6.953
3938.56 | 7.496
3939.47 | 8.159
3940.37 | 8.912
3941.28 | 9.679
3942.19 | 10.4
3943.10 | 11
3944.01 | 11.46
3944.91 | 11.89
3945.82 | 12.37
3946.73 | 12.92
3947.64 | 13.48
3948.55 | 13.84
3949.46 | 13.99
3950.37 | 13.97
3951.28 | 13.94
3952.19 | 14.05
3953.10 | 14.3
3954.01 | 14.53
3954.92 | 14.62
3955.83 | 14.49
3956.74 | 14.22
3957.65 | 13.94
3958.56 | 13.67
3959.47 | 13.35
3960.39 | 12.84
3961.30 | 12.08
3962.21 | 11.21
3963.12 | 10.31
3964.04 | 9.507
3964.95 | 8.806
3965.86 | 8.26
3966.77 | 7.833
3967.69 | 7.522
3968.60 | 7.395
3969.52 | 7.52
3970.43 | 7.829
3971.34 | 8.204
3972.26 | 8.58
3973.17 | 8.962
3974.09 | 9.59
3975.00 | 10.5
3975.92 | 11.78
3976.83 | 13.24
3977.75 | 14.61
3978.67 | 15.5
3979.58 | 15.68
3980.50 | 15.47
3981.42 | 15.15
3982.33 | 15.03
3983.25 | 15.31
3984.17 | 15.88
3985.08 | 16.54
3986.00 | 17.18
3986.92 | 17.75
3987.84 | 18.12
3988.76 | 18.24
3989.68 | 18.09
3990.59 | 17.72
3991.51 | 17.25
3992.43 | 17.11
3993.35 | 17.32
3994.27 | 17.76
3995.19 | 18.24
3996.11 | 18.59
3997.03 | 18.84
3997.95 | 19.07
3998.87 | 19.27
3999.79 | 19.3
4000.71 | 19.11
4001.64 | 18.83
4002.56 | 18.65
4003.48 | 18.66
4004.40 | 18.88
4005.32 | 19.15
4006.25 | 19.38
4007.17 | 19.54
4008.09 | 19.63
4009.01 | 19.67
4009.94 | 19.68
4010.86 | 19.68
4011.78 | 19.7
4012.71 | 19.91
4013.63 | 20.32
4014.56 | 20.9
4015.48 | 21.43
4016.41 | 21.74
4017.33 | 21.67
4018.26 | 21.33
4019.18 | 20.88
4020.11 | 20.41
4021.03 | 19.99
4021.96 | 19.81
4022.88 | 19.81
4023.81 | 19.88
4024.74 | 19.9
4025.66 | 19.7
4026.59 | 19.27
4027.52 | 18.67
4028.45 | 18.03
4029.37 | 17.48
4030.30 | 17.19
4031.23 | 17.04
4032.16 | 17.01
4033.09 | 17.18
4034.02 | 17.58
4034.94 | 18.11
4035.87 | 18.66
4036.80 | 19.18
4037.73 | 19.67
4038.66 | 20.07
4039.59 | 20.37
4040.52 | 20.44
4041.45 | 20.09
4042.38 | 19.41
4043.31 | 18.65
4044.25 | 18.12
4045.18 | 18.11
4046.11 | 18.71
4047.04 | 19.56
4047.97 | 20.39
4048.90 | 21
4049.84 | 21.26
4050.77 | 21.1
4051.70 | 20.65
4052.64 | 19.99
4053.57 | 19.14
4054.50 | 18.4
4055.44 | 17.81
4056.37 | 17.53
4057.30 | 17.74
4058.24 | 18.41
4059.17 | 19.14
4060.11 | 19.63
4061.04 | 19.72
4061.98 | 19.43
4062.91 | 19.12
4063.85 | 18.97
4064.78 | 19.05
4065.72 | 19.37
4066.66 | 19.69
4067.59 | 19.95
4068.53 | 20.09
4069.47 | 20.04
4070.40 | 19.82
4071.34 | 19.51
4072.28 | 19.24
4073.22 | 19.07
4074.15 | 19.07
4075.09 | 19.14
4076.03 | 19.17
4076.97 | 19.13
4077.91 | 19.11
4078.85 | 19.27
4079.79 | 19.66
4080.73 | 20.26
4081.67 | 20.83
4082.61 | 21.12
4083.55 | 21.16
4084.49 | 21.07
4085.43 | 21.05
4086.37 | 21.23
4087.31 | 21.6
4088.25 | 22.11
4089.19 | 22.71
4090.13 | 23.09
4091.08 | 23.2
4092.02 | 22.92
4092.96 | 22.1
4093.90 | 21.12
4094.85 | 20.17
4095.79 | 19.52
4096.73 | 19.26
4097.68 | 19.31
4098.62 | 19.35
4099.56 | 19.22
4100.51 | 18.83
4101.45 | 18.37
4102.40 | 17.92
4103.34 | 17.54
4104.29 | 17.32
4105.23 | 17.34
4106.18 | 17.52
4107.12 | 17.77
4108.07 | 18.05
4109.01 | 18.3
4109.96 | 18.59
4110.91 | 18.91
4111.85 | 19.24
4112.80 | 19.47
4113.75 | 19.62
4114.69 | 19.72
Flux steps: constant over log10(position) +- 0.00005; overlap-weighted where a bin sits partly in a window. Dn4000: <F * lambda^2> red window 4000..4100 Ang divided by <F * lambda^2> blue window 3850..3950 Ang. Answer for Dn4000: 1.7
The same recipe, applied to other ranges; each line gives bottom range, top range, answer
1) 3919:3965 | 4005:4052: 1.76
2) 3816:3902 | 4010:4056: 1.77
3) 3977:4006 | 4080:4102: 1.25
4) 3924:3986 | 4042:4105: 1.84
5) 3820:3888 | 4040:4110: 1.90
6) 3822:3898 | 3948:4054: 1.51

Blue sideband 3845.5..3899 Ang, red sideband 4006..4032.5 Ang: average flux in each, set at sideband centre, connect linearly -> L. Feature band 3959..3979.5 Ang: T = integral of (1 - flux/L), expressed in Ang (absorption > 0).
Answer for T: 8.3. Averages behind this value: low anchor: 12.9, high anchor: 19.7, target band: 10.4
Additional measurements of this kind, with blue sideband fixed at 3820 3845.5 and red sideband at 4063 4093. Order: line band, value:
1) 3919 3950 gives 7.32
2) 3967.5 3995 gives 3.92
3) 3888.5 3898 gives -1.62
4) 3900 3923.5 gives -3.49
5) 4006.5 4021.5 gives -2.32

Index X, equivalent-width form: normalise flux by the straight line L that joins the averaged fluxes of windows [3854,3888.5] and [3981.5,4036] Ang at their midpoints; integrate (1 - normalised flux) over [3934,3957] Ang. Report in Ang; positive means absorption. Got 6.8 Ang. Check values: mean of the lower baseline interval 12.6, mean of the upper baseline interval 18.7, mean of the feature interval 11.3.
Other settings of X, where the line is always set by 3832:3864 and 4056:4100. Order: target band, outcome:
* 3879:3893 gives 0.7 Ang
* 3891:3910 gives -2.3 Ang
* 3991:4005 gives -1.3 Ang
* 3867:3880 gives -1.0 Ang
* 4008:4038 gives -2.6 Ang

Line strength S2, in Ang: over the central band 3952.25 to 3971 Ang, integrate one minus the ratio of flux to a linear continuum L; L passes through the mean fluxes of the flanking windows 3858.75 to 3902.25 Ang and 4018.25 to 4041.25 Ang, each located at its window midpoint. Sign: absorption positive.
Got 5.84 Ang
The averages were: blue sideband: 13.2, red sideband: 19.1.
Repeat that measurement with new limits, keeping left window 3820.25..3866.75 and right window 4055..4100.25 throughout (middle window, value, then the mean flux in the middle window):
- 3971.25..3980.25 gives 2.4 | 11.9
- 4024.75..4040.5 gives -0.2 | 18.6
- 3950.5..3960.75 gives 0.9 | 14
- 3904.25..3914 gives -1.2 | 15.4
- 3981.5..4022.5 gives -4.0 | 18.9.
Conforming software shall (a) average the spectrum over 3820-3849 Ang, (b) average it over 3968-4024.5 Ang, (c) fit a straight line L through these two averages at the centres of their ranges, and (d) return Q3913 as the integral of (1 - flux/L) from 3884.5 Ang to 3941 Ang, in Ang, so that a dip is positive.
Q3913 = 1.5 Ang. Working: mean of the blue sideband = 10.1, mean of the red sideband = 17.1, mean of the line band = 13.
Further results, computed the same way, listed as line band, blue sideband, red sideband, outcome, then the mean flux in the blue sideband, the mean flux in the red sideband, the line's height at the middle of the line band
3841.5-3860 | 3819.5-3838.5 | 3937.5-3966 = -2.79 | 10.1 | 12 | 10.4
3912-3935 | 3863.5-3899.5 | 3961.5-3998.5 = 0.85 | 13.2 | 13.7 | 13.4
